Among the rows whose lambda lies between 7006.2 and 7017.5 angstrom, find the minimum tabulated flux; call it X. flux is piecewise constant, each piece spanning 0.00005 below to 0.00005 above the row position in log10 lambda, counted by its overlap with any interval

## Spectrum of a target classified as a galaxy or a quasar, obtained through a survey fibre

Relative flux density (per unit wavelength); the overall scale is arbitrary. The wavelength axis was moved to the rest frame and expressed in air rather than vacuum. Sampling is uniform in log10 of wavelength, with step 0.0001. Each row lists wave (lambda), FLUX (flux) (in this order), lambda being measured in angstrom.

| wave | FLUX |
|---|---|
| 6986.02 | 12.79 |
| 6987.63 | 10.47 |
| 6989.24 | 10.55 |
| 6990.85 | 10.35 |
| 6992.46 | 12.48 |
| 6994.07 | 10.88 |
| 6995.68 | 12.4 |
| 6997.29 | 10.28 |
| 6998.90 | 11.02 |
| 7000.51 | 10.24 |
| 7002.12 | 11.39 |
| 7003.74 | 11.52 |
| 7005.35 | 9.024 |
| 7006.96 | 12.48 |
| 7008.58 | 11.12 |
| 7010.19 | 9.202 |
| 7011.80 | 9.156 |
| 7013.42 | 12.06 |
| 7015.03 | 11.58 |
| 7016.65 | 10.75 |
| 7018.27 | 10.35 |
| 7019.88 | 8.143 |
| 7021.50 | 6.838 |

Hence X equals 9.156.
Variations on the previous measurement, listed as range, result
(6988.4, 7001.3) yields 10.24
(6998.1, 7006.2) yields 9.024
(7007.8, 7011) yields 9.202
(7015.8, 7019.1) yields 10.35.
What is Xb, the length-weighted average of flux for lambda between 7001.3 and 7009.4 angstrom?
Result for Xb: 11.1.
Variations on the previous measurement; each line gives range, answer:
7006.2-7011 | 10.9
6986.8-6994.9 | 11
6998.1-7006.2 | 10.7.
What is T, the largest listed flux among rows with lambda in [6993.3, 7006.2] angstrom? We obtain 12.4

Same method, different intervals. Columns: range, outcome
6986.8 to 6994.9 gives 12.48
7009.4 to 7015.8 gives 12.06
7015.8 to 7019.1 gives 10.75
